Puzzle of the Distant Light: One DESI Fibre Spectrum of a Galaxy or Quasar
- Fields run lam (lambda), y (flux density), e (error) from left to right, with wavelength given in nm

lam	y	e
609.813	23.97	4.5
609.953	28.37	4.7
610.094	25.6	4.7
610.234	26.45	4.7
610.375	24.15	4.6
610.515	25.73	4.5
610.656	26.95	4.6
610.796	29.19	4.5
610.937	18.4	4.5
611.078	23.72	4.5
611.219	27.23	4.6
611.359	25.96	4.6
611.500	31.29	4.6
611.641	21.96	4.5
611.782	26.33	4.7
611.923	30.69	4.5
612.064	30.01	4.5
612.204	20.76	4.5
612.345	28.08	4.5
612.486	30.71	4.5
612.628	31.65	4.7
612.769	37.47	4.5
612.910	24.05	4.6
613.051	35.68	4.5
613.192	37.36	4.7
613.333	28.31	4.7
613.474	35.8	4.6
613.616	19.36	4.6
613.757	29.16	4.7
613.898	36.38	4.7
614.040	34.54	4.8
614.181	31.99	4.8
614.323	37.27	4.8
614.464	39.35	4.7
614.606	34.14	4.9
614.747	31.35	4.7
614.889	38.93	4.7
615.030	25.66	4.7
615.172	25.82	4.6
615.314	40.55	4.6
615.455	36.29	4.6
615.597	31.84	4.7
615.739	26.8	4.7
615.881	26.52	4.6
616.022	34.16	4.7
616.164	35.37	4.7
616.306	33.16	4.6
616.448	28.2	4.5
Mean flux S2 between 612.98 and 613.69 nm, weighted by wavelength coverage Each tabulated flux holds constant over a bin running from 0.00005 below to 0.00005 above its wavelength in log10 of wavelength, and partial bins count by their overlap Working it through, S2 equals 31.3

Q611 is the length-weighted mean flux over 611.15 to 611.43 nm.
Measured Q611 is 26.6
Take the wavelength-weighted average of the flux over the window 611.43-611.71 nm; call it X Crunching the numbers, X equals 26.6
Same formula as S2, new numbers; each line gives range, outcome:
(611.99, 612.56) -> 27.4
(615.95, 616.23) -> 34.8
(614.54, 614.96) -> 34.9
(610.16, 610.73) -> 25.9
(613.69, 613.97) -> 32.8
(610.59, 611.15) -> 24.5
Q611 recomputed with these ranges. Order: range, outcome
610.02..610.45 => 25.4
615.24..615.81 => 33.8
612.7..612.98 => 30.7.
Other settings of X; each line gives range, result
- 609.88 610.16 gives 27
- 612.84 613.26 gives 32.4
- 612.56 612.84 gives 34.6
